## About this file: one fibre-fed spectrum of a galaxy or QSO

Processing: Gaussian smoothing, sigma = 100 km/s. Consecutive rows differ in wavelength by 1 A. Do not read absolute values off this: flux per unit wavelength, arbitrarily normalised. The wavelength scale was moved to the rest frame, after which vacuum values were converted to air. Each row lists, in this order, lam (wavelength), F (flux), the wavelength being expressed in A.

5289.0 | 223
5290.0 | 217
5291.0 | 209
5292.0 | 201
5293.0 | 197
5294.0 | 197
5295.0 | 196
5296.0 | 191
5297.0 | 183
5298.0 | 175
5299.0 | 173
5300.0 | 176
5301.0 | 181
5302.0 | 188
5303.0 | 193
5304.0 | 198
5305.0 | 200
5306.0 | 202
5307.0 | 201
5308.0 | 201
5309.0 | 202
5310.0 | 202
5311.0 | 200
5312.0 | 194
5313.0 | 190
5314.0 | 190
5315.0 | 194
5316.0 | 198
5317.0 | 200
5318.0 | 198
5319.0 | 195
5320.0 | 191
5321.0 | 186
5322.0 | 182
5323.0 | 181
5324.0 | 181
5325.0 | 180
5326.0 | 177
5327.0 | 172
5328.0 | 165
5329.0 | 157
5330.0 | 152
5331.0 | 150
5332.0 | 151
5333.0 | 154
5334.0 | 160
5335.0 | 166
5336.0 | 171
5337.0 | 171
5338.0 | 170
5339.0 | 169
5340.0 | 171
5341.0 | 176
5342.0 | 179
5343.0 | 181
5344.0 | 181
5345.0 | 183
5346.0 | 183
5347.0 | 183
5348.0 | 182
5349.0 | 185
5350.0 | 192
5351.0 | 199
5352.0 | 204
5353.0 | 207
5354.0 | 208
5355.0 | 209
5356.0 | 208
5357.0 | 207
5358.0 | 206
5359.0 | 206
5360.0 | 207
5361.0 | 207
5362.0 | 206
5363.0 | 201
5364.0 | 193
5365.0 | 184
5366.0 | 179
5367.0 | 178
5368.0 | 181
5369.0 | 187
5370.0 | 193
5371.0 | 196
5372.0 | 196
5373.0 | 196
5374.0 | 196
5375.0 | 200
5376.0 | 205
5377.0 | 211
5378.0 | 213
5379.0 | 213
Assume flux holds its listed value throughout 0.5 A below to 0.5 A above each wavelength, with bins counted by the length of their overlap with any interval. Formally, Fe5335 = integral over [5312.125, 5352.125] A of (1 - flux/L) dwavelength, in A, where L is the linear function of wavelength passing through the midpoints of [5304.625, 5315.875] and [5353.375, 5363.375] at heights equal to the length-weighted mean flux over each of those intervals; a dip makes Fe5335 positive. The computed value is 4.6 A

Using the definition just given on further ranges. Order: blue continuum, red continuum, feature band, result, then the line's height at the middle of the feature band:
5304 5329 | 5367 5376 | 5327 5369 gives 1.9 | 192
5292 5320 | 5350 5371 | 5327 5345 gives 2.7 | 196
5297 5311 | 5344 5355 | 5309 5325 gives 0.0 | 192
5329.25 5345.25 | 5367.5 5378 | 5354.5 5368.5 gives -0.8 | 188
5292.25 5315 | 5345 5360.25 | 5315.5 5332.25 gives 1.5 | 195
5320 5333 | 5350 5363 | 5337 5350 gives 0.8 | 190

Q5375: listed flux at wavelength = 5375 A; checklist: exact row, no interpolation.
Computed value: 200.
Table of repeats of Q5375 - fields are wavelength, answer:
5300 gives 176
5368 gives 181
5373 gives 196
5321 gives 186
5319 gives 195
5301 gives 181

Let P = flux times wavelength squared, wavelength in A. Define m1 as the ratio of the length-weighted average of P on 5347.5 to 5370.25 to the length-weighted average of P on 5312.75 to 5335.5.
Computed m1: 1.13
